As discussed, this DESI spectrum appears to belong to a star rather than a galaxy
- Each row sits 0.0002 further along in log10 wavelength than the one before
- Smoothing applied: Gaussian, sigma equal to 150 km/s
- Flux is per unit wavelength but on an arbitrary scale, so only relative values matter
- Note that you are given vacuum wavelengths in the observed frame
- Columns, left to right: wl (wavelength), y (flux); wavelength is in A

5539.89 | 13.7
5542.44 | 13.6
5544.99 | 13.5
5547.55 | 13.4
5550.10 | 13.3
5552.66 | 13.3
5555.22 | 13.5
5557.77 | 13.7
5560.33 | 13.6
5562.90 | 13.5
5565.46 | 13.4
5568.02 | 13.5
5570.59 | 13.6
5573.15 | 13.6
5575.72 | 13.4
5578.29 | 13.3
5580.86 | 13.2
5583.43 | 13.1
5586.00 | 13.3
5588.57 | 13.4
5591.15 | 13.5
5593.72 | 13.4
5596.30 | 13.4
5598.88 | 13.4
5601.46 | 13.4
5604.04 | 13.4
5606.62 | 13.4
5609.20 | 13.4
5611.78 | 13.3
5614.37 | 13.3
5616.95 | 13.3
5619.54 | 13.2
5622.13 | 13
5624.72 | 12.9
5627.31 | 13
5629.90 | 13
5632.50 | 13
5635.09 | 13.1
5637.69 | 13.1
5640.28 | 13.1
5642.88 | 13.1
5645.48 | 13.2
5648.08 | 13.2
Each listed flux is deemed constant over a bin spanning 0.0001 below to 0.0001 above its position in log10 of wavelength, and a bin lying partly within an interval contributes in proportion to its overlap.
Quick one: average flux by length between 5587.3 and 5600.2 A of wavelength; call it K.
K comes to 13.4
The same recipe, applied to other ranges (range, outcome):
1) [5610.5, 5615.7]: 13.3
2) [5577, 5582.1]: 13.2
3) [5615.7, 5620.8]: 13.2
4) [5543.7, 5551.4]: 13.4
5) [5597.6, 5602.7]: 13.4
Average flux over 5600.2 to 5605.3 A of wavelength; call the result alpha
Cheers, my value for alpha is 13.4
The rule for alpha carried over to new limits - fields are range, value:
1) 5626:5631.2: 13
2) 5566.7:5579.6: 13.5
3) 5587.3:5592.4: 13.4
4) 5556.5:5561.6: 13.7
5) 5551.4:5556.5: 13.4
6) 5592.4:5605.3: 13.4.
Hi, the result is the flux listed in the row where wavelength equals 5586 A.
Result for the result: 13.3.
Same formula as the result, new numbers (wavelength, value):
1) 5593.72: 13.4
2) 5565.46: 13.4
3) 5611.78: 13.3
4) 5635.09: 13.1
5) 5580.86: 13.2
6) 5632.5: 13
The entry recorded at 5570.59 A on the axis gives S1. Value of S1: 13.6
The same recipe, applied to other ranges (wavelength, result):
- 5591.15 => 13.5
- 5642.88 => 13.1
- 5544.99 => 13.5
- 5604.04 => 13.4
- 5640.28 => 13.1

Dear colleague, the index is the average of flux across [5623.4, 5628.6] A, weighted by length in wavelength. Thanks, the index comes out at 13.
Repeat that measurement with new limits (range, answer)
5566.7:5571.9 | 13.6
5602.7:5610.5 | 13.4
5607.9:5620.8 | 13.3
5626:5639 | 13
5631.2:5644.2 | 13.1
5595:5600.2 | 13.4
